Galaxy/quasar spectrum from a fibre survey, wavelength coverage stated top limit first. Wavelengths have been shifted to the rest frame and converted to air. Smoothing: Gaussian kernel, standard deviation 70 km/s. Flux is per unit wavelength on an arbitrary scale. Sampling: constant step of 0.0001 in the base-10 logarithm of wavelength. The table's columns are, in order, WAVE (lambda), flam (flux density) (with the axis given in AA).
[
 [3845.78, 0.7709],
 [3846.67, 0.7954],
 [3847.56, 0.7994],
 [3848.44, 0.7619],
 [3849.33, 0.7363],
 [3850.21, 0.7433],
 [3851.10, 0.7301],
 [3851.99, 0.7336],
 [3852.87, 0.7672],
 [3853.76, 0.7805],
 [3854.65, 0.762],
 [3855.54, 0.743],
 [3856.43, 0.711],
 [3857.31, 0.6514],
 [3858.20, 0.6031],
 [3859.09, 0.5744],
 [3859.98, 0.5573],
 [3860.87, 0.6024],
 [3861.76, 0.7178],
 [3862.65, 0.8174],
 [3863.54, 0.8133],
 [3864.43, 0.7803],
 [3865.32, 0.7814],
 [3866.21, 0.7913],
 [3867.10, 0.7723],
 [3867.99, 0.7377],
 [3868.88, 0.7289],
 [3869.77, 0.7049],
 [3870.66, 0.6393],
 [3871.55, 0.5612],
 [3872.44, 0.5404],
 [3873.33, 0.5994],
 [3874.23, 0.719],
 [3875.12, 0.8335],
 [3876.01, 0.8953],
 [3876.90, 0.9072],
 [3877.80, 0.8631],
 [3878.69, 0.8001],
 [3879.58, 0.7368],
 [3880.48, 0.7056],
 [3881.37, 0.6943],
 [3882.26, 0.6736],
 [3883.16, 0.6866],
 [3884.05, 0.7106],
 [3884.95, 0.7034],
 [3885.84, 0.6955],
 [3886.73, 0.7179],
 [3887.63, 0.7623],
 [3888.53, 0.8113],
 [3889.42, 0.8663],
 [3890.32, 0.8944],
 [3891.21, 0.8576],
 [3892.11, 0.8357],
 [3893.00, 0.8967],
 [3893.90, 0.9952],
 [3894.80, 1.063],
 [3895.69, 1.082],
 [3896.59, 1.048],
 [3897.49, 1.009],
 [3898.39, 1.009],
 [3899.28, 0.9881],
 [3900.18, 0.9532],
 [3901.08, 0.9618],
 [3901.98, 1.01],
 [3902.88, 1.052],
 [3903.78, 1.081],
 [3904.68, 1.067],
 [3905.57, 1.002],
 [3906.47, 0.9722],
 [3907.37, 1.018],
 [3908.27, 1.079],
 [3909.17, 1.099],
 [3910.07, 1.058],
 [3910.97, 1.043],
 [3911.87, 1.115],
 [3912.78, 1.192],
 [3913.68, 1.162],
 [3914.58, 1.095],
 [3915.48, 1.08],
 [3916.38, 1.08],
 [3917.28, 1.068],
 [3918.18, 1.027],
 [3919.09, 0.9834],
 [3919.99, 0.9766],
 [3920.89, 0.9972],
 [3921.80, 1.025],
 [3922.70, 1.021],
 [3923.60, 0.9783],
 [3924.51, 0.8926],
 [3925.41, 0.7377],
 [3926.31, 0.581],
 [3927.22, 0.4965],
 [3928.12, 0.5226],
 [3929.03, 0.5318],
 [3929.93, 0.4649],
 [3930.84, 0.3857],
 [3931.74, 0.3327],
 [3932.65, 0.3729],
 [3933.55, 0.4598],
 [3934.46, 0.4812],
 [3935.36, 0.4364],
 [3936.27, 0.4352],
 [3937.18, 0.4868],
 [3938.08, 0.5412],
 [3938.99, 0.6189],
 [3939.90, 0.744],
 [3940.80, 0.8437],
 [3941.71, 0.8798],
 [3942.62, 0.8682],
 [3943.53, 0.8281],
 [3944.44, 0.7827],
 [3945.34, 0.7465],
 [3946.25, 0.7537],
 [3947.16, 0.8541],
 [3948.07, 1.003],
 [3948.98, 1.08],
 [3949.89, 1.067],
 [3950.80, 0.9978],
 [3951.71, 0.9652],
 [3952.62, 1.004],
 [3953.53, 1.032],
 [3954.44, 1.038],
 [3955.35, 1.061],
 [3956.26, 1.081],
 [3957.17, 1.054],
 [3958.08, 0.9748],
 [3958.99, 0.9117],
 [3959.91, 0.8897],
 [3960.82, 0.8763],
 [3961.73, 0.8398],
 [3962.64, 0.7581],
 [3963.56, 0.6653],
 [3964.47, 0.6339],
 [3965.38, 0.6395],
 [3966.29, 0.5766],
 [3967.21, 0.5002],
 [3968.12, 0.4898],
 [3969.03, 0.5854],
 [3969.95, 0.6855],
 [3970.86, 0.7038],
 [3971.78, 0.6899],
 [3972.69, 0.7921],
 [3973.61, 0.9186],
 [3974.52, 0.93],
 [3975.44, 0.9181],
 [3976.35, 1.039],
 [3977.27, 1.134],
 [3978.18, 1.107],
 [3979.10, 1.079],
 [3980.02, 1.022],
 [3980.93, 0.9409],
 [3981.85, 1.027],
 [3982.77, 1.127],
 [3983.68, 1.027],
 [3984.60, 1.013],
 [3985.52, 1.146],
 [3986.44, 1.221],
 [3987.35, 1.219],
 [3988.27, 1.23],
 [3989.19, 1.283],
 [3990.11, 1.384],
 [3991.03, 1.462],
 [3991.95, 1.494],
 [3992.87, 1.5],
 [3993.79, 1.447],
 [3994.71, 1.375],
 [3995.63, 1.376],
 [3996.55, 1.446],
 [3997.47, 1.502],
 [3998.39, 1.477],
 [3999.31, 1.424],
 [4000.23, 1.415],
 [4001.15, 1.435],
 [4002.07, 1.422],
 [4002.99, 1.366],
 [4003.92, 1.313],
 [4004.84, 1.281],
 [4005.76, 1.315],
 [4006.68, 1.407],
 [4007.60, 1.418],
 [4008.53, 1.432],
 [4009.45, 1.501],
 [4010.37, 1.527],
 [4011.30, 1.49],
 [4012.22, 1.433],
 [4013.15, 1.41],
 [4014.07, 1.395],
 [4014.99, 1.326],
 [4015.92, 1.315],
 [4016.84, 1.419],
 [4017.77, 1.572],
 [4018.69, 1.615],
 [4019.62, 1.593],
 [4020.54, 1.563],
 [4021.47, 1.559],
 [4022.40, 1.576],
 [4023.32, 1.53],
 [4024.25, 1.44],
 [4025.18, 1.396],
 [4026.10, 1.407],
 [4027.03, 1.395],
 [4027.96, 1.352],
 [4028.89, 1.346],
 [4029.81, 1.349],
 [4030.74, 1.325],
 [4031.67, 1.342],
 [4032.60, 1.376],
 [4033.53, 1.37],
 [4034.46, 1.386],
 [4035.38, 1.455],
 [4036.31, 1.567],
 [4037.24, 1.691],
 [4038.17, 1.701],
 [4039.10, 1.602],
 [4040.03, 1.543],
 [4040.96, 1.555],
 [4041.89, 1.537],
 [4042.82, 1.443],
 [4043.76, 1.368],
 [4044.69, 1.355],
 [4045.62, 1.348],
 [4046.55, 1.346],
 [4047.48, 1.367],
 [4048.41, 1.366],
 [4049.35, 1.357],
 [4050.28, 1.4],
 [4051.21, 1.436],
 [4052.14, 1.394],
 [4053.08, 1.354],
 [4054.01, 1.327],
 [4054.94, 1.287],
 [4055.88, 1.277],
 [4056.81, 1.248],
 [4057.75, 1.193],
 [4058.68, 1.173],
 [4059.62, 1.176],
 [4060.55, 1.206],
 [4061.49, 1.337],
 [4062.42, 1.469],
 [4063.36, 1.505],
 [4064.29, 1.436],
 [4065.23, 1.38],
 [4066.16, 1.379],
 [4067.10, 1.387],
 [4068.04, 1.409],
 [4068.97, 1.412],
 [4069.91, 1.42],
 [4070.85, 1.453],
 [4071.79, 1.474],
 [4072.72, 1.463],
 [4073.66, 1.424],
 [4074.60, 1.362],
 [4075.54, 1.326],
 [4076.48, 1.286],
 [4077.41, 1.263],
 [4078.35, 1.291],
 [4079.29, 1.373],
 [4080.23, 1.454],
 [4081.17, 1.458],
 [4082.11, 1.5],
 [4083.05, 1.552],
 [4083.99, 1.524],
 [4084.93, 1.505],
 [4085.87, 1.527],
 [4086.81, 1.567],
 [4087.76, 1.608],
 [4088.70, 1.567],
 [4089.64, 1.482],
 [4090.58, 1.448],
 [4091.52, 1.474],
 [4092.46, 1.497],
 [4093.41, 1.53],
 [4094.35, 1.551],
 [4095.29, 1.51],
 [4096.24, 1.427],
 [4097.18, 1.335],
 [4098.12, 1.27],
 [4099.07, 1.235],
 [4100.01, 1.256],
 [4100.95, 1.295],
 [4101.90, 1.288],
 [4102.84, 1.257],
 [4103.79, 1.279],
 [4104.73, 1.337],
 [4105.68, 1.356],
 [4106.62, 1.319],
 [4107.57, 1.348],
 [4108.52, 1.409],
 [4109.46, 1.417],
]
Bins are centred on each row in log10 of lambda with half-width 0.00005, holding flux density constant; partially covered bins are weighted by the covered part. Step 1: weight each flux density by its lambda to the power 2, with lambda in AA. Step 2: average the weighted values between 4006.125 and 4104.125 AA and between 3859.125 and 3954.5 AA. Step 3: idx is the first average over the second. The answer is 1.84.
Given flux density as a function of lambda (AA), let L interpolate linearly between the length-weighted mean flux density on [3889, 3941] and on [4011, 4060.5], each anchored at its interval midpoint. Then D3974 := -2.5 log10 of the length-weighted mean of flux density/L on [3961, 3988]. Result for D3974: 0.28 mag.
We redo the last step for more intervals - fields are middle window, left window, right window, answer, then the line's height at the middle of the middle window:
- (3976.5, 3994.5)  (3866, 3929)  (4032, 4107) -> -0.046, 1.15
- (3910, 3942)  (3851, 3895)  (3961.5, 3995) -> 0.114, 0.87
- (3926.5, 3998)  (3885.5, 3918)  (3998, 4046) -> 0.351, 1.22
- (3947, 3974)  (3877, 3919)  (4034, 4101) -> 0.299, 1.12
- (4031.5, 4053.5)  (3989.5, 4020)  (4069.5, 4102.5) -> -0.012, 1.43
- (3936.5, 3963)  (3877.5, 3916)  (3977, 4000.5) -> 0.270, 1.12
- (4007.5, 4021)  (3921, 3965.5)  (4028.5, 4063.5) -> -0.220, 1.2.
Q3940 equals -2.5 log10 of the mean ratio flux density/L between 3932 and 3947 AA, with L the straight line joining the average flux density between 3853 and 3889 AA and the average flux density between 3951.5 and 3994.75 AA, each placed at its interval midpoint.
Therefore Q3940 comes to 0.37 mag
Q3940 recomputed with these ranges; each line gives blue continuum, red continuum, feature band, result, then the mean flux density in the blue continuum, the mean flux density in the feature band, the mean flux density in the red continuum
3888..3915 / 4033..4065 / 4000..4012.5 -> -0.100 mag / 1.01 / 1.41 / 1.4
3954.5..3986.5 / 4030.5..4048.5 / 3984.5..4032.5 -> -0.180 mag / 0.885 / 1.41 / 1.46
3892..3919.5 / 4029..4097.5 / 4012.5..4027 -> -0.123 mag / 1.04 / 1.47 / 1.42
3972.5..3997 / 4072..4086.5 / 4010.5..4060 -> -0.089 mag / 1.18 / 1.42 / 1.42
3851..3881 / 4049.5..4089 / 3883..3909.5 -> -0.131 mag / 0.725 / 0.933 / 1.39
